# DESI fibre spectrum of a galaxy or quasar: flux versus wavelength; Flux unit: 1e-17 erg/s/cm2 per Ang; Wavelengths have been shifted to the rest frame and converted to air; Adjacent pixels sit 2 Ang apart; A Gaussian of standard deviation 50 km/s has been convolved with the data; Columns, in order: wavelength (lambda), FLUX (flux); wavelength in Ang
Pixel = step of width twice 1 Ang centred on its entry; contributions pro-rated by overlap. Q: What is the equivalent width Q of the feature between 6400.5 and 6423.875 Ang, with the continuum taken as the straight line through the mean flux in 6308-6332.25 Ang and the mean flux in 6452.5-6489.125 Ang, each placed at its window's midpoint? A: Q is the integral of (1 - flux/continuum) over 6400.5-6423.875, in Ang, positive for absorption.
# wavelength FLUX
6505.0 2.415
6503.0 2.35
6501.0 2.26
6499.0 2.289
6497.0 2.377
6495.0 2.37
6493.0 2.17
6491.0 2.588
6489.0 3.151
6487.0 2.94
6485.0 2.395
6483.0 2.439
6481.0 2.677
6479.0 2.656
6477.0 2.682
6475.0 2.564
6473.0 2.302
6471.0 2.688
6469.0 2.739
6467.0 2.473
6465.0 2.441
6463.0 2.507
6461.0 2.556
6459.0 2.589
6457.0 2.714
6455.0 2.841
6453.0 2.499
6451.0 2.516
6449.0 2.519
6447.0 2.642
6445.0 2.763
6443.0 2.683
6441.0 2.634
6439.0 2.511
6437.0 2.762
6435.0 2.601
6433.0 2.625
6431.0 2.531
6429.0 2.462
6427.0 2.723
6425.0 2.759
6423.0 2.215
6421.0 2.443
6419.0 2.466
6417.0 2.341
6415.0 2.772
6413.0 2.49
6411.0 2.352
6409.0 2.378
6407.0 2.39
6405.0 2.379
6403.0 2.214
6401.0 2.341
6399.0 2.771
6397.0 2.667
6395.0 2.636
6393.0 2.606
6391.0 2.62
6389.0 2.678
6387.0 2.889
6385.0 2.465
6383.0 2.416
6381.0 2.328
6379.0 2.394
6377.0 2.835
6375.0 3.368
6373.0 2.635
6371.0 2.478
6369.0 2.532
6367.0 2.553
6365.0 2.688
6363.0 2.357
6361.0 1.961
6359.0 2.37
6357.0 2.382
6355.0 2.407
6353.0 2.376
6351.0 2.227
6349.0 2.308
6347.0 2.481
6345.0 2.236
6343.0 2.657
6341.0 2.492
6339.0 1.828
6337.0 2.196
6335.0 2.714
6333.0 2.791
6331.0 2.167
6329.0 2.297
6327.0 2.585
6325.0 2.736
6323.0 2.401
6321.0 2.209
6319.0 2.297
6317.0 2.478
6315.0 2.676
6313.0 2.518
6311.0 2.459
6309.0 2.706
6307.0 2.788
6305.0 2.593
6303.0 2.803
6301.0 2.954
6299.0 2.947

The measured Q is 1.4 Ang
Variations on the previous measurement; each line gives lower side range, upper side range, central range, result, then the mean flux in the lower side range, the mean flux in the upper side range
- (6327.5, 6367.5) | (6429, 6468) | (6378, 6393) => -0.5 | 2.37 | 2.6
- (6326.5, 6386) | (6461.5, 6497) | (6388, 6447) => -0.9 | 2.45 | 2.57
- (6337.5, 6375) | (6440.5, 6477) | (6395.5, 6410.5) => 0.3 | 2.41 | 2.59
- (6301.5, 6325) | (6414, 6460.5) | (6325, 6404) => 2.5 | 2.56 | 2.59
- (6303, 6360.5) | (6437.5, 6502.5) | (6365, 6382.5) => -1.1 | 2.44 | 2.57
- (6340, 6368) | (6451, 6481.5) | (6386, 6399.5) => -1.3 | 2.39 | 2.59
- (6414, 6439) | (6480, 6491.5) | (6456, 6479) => 0.7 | 2.56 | 2.7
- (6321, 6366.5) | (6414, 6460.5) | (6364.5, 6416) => -1.7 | 2.39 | 2.59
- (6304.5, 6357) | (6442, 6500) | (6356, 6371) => 0.4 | 2.44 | 2.58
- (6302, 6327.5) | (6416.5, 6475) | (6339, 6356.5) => 1.3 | 2.56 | 2.57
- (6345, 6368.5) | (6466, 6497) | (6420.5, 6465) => -1.4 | 2.37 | 2.58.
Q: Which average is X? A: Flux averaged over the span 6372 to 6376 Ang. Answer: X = 3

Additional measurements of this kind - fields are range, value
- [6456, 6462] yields 2.62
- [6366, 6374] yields 2.55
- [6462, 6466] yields 2.47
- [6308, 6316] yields 2.59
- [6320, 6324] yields 2.3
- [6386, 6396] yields 2.69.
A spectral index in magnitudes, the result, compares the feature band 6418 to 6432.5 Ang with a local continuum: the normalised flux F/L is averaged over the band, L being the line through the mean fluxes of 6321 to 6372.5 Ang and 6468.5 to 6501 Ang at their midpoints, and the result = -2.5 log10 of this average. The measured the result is -0.012 mag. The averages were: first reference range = 2.41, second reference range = 2.55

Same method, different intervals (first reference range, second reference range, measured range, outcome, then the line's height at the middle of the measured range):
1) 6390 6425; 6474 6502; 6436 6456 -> -0.053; 2.51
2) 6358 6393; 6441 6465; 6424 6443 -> -0.010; 2.6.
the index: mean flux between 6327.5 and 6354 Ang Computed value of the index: 2.37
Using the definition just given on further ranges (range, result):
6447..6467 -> 2.57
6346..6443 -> 2.52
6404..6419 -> 2.44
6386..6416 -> 2.55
